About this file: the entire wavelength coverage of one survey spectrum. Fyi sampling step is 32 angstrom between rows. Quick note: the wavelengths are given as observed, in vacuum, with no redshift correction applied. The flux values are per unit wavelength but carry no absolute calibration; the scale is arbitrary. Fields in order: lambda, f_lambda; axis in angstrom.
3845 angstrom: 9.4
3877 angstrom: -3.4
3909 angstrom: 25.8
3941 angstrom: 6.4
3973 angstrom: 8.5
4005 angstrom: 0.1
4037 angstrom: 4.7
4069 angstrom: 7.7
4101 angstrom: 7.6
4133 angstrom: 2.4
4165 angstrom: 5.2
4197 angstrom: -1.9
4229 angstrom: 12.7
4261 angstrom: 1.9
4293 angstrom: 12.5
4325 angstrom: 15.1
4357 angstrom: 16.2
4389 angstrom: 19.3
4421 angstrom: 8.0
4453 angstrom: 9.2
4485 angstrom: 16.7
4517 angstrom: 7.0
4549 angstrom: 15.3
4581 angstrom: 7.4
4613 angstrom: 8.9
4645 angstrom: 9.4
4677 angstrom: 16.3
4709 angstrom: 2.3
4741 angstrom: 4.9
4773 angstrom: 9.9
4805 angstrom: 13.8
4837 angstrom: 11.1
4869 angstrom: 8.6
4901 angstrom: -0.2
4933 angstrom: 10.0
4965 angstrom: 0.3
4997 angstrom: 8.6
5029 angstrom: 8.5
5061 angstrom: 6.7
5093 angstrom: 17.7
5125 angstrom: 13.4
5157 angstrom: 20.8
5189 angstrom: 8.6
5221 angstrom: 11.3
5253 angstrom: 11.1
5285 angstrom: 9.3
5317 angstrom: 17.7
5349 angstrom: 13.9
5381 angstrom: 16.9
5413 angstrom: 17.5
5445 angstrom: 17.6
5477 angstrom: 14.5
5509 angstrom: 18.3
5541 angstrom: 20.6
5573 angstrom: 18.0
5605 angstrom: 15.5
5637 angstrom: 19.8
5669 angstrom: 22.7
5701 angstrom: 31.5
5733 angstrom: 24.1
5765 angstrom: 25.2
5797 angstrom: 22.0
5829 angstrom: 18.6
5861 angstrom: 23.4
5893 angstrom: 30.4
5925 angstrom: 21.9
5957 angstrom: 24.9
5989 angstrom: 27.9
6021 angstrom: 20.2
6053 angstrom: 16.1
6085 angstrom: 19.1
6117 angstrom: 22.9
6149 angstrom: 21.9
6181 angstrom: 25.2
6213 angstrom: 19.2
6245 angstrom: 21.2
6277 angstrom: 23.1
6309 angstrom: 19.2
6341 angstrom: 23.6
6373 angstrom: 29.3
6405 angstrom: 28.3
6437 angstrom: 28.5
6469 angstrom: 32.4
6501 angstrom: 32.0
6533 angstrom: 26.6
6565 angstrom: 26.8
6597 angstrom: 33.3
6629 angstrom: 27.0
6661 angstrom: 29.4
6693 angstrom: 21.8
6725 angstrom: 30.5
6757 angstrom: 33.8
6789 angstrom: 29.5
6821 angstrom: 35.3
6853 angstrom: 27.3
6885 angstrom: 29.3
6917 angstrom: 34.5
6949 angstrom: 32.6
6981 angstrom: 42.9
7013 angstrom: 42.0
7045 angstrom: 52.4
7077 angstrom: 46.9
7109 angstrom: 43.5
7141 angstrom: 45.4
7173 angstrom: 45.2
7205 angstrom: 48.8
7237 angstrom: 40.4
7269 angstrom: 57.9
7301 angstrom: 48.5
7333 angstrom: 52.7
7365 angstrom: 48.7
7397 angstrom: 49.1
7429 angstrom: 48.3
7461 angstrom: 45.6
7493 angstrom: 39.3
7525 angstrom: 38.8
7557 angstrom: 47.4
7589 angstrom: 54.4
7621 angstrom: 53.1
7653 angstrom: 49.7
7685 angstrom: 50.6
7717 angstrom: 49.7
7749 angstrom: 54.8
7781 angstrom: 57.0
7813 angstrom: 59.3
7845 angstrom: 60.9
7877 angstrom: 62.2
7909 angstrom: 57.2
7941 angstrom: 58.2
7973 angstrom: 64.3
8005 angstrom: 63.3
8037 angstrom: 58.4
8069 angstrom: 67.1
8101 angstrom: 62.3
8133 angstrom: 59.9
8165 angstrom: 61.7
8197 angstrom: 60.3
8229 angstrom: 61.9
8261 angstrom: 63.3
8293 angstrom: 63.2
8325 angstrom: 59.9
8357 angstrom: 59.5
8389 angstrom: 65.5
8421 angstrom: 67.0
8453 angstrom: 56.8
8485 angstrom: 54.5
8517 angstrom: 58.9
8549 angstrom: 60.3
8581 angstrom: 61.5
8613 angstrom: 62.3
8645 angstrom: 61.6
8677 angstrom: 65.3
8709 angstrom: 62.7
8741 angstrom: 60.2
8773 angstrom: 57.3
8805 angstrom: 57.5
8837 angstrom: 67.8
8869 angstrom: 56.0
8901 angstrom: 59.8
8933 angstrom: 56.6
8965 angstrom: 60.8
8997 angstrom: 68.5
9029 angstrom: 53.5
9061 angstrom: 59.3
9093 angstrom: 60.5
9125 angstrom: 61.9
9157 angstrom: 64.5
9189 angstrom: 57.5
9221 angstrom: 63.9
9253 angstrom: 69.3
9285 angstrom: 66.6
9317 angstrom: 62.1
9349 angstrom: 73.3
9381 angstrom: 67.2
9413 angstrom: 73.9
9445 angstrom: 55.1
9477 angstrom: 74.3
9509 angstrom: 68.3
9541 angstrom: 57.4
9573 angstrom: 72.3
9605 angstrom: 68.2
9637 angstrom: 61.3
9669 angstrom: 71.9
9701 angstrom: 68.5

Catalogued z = 0.75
